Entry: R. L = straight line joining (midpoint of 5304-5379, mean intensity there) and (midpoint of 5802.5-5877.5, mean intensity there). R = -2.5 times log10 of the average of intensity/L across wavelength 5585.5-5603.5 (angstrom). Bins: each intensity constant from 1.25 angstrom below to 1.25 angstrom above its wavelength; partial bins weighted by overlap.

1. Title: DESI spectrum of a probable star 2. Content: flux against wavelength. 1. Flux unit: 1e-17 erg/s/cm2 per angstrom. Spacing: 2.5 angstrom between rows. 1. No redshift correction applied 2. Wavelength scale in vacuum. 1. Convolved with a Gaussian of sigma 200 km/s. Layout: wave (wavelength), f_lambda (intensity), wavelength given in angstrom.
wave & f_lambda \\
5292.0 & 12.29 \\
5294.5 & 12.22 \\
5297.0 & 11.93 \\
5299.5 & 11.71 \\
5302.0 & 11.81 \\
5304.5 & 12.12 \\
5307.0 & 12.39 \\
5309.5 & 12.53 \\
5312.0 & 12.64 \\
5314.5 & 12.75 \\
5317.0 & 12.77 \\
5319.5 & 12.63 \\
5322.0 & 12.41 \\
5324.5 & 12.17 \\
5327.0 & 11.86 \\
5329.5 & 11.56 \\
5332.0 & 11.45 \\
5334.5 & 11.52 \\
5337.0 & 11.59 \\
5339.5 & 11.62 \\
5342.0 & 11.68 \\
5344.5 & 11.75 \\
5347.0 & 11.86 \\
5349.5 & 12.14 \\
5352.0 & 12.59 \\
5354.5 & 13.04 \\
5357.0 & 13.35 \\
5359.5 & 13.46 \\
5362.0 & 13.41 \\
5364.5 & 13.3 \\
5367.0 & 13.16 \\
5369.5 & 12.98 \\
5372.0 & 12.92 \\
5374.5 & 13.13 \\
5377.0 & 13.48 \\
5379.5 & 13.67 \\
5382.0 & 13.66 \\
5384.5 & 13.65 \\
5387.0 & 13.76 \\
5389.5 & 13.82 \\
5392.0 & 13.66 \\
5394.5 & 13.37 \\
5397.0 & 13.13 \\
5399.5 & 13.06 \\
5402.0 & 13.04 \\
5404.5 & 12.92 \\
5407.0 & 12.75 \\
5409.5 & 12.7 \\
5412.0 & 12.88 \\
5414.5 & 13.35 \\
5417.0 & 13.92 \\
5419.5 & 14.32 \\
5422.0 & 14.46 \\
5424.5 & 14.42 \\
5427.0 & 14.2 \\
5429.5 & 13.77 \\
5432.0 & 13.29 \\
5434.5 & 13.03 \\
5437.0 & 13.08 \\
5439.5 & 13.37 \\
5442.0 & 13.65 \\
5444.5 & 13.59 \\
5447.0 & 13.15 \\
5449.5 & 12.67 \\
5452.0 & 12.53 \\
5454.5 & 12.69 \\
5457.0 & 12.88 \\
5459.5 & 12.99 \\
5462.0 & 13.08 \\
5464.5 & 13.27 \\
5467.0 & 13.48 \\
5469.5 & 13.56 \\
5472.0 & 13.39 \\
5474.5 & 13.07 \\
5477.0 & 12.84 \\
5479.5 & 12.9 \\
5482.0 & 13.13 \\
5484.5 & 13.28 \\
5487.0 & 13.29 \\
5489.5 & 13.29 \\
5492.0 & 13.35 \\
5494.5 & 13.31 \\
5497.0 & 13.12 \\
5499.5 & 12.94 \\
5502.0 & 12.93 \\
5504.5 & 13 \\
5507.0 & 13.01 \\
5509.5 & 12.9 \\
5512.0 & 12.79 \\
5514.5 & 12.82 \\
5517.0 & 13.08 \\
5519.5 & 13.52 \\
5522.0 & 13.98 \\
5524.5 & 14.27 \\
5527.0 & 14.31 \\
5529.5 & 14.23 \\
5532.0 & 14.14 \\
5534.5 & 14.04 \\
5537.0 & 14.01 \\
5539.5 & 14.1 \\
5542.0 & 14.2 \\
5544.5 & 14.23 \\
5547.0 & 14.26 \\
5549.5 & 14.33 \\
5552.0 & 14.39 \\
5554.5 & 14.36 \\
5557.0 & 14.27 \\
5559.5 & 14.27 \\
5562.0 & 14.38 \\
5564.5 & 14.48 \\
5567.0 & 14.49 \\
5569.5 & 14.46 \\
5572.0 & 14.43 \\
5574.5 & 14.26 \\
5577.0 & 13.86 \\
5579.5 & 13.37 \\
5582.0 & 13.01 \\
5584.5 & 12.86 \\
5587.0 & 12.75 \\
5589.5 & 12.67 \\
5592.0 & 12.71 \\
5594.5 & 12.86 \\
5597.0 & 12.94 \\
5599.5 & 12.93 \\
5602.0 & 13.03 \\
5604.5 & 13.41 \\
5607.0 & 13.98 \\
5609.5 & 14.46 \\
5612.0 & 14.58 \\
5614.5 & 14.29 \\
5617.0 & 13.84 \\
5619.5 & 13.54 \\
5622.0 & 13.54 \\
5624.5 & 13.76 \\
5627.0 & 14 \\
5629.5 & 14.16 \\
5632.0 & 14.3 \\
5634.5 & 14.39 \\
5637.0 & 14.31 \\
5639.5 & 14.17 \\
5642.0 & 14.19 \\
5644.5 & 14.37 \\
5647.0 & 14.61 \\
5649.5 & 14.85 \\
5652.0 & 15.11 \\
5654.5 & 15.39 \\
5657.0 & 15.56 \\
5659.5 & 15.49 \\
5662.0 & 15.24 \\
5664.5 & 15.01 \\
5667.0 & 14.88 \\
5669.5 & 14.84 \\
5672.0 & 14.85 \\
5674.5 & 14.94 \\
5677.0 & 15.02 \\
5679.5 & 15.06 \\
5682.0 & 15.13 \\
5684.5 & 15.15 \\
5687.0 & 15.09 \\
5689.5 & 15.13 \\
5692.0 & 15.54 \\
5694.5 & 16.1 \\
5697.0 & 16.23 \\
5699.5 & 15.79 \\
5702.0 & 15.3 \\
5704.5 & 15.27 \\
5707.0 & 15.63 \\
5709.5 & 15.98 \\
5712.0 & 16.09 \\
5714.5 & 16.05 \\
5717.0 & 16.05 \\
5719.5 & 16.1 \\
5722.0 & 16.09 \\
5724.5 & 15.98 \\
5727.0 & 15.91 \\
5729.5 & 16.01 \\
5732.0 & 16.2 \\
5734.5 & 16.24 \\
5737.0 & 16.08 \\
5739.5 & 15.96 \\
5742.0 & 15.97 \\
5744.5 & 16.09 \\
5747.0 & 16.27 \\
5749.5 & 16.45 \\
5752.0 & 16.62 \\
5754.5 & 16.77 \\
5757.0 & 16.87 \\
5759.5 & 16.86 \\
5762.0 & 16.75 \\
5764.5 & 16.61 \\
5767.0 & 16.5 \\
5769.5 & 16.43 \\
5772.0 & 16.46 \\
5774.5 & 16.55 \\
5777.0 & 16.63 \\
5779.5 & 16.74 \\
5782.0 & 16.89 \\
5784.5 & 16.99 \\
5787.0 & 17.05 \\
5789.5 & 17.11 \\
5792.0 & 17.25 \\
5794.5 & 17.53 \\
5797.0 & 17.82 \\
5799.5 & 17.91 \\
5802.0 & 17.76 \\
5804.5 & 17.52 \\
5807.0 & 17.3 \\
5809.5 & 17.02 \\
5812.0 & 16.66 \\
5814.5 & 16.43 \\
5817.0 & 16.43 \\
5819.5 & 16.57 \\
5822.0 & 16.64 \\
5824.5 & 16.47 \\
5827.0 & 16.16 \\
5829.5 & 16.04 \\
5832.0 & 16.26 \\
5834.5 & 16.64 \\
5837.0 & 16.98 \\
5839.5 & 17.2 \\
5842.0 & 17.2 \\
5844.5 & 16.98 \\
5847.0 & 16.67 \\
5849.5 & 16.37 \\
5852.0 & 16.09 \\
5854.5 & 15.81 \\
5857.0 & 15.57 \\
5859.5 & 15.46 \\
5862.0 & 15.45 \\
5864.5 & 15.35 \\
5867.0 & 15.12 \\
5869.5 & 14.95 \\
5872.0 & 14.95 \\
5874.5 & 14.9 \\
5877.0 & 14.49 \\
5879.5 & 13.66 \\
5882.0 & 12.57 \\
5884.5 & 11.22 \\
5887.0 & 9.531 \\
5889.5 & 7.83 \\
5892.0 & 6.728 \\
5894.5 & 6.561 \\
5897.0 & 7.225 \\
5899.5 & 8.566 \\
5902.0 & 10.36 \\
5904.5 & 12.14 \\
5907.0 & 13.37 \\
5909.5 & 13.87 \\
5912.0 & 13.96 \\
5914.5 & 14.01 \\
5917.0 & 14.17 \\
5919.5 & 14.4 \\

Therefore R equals 0.12 mag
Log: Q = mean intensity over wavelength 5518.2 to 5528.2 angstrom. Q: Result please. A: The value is 14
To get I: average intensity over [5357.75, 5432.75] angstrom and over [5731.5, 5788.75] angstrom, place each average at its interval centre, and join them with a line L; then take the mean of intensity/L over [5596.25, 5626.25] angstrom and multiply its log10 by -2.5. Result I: 0.118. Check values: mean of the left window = 13.5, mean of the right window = 16.5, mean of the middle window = 13.7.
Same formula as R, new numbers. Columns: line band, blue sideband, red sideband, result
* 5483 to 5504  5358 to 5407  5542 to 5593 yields 0.04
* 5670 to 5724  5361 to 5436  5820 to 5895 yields -0.10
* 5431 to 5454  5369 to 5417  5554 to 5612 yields 0.02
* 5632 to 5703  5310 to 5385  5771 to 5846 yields 0.04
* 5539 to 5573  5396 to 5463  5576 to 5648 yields -0.06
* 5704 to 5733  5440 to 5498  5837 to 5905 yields -0.20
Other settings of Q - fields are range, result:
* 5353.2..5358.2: 13.2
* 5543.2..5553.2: 14.3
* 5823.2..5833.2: 16.2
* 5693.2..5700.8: 16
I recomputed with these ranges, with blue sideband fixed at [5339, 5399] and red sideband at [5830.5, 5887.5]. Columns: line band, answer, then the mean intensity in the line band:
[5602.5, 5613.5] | 0.01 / 14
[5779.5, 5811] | -0.16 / 17.3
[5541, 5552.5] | -0.03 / 14.3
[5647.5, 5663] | -0.07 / 15.2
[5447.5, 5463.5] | 0.05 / 12.8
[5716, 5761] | -0.11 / 16.3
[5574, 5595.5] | 0.07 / 13.1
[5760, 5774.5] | -0.12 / 16.6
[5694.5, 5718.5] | -0.09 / 15.8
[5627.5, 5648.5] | 0.00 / 14.3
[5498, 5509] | 0.06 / 13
